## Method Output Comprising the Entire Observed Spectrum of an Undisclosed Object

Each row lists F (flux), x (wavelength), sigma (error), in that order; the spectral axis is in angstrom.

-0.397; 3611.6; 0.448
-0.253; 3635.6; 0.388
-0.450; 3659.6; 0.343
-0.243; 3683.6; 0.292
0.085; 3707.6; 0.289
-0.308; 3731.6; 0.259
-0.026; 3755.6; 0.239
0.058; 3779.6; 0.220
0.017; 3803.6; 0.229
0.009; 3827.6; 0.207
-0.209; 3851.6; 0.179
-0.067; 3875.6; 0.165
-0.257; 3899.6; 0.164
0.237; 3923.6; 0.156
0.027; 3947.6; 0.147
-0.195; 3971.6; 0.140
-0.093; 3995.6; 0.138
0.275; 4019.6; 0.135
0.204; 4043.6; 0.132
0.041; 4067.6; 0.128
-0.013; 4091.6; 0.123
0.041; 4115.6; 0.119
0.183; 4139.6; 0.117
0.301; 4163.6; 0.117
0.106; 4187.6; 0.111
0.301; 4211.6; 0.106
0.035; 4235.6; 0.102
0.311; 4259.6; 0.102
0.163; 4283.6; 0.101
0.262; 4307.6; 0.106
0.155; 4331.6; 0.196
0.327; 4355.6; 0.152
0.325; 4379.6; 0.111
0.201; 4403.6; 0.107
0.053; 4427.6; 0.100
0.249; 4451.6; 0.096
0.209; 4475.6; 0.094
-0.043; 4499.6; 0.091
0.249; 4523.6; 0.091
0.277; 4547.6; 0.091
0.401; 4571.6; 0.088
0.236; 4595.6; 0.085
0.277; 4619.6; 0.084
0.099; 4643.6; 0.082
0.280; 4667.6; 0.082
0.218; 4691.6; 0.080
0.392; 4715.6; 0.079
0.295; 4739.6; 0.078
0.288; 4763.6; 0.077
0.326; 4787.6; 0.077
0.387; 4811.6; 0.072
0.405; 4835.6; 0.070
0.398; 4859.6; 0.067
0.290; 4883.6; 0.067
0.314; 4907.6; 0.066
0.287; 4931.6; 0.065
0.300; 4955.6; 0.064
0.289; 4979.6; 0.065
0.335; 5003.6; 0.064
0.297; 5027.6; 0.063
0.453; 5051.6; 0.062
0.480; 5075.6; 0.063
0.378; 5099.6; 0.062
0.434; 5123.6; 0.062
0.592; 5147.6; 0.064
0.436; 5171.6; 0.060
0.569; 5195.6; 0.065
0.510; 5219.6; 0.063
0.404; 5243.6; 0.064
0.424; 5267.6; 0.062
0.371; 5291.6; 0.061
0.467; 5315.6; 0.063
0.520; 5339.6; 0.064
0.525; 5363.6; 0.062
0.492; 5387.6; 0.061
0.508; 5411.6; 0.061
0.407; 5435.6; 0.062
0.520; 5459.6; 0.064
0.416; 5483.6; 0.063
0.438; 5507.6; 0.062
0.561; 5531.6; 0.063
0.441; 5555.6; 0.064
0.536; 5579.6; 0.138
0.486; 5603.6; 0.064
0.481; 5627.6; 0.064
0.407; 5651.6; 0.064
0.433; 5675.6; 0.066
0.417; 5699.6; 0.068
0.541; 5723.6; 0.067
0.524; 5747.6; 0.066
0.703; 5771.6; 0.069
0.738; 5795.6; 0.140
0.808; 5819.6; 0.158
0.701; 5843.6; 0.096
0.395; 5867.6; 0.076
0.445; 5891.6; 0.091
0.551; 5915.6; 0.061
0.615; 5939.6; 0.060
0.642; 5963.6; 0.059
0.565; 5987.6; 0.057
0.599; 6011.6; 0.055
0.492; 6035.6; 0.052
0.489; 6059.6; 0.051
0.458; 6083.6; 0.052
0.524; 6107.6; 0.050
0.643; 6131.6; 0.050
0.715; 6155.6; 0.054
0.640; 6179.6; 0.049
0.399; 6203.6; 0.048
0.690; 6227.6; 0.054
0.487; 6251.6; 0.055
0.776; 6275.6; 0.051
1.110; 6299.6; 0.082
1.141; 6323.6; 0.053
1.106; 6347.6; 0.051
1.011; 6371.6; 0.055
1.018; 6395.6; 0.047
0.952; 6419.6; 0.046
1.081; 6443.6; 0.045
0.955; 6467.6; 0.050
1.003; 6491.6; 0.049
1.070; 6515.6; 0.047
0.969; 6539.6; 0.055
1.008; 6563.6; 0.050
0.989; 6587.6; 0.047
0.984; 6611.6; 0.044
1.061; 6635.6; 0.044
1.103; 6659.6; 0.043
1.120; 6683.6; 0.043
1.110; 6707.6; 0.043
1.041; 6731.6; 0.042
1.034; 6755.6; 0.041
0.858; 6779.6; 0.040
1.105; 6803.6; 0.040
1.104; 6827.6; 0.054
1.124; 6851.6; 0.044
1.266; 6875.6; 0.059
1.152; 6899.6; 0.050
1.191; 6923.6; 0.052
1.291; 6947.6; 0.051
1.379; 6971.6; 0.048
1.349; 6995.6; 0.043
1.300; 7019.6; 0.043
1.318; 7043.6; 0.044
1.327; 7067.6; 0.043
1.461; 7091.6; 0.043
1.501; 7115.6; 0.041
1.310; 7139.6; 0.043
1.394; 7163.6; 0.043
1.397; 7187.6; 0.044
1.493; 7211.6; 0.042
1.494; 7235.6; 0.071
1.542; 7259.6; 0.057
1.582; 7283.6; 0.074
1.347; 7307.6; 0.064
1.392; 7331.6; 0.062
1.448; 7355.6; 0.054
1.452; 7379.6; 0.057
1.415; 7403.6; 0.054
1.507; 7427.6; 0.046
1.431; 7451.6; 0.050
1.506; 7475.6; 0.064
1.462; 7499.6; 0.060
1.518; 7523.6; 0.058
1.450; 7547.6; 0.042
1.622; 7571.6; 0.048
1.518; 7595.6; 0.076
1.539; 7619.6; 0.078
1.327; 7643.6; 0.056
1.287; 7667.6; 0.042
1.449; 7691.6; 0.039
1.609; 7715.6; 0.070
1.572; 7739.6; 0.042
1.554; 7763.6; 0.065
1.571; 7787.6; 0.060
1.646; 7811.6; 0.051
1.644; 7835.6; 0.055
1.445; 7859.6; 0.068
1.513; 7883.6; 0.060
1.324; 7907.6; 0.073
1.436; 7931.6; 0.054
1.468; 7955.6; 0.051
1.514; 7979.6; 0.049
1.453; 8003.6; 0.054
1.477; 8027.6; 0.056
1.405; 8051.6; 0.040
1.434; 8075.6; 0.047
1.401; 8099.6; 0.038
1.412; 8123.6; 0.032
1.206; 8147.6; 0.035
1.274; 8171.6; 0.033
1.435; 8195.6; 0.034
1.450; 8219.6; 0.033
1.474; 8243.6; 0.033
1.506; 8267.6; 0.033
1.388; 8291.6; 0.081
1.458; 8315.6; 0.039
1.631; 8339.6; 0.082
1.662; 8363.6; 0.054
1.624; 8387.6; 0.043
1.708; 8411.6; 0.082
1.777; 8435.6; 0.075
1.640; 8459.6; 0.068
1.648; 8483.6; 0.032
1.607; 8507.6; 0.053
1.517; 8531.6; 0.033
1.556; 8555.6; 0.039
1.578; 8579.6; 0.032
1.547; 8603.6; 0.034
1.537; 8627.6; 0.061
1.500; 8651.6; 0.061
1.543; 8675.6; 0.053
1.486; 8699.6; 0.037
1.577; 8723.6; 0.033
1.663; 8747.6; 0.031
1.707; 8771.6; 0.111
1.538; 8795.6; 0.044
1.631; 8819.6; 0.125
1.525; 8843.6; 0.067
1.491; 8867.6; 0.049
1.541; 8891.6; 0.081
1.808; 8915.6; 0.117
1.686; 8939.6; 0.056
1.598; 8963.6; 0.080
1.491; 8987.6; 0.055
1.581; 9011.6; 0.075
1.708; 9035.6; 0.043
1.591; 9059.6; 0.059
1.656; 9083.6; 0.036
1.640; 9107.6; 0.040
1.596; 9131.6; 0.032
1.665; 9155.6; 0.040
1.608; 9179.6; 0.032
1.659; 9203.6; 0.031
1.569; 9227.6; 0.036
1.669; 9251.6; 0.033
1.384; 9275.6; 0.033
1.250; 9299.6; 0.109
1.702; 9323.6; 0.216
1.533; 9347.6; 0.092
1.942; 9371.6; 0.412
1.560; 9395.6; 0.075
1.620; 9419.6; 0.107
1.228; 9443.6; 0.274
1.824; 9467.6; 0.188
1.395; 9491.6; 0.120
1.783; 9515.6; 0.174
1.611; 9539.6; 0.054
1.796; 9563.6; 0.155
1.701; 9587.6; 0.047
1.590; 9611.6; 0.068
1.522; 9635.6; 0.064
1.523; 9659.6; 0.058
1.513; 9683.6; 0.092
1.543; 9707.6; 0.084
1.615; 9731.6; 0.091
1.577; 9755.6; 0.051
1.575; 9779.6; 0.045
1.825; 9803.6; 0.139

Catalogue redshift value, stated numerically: 0.58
